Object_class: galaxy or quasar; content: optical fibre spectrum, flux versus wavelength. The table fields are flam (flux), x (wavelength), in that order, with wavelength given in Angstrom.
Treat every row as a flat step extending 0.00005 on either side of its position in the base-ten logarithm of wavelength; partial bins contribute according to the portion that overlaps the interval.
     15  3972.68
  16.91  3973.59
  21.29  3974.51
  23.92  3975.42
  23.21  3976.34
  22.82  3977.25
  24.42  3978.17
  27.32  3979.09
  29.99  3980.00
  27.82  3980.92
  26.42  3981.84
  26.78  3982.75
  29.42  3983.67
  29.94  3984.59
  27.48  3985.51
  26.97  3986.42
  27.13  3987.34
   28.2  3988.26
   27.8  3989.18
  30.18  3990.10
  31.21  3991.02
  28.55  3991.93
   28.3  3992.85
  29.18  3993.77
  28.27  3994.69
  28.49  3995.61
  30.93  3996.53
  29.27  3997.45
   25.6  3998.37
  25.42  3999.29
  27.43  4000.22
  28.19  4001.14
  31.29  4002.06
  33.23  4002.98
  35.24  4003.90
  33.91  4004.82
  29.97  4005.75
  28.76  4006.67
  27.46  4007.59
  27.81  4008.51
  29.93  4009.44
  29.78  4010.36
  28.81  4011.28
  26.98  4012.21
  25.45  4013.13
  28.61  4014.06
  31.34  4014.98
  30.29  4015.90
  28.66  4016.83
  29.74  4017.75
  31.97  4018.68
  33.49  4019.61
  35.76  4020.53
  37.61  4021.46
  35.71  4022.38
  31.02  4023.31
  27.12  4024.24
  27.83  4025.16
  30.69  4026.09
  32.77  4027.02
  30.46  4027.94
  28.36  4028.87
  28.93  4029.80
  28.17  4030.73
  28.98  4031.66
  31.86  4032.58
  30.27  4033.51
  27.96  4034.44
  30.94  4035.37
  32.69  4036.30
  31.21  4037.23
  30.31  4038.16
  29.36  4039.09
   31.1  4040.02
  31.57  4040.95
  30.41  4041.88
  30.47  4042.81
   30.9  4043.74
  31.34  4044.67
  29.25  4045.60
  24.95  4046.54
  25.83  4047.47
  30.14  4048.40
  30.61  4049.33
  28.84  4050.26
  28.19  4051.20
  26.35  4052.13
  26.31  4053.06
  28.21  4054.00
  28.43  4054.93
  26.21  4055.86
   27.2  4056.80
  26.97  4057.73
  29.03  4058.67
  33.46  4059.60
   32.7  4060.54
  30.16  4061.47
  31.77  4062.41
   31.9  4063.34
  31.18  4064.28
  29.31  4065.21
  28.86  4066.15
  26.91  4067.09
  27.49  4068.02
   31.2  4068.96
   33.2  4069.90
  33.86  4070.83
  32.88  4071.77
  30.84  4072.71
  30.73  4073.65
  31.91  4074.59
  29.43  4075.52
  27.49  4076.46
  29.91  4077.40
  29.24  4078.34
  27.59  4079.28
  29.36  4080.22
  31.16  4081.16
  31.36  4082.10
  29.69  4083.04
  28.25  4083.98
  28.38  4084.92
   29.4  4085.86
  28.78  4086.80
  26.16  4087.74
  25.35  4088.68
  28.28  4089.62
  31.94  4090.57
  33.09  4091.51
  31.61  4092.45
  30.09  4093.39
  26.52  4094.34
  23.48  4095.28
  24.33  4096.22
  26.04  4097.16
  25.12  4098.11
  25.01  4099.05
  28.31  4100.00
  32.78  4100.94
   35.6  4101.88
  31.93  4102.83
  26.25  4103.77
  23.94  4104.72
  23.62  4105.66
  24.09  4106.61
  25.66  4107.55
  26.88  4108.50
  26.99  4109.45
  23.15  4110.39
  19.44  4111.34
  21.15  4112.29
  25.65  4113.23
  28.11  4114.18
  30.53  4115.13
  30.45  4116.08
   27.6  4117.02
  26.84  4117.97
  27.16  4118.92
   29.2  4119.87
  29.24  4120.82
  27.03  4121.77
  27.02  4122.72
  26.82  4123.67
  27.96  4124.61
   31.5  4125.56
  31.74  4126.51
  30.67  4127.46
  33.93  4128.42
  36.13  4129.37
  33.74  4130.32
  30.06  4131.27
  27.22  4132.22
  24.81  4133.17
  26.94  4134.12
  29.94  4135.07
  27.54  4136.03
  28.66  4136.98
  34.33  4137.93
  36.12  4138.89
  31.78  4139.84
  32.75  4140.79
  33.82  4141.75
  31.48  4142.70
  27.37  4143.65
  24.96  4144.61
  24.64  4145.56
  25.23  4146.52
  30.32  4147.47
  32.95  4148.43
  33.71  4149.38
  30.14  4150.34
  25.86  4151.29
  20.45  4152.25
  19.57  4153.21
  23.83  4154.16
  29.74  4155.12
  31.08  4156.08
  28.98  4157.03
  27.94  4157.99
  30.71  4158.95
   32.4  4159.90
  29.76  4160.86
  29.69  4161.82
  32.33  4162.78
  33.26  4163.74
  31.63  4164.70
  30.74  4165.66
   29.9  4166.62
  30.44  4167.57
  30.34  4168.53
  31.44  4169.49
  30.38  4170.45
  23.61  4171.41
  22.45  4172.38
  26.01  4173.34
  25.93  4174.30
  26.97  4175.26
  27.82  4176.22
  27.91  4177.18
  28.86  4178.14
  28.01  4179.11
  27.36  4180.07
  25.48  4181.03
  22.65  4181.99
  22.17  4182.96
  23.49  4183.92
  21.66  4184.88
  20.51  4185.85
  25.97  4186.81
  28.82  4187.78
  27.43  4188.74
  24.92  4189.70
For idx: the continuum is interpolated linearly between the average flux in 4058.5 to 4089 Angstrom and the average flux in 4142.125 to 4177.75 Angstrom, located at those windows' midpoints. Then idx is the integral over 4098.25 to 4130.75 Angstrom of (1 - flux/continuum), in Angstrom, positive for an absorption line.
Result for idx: 1.3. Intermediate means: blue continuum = 30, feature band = 28.1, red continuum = 28.5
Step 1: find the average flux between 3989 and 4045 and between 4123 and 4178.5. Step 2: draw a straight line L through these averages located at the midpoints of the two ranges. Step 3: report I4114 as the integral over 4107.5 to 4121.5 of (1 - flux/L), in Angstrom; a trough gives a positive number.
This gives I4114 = 1.4 Angstrom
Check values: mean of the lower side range 30.1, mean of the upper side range 29.3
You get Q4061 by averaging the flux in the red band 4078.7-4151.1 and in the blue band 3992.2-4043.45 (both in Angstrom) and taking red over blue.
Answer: 0.95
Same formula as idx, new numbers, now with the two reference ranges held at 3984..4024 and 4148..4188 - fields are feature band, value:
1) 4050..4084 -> -0.85 Angstrom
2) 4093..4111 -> 1.11 Angstrom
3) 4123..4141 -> -1.58 Angstrom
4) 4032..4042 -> -0.45 Angstrom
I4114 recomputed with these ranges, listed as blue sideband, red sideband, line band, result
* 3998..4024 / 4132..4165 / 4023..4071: 0.6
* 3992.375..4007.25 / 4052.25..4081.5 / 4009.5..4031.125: -0.6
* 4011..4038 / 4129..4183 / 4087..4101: 0.9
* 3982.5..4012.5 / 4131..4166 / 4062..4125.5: 1.7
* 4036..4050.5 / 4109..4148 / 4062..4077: -0.5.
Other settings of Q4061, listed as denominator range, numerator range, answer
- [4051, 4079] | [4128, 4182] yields 0.98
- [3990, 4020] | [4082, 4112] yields 0.93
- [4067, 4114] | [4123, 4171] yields 1.05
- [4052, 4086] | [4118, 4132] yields 1.01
